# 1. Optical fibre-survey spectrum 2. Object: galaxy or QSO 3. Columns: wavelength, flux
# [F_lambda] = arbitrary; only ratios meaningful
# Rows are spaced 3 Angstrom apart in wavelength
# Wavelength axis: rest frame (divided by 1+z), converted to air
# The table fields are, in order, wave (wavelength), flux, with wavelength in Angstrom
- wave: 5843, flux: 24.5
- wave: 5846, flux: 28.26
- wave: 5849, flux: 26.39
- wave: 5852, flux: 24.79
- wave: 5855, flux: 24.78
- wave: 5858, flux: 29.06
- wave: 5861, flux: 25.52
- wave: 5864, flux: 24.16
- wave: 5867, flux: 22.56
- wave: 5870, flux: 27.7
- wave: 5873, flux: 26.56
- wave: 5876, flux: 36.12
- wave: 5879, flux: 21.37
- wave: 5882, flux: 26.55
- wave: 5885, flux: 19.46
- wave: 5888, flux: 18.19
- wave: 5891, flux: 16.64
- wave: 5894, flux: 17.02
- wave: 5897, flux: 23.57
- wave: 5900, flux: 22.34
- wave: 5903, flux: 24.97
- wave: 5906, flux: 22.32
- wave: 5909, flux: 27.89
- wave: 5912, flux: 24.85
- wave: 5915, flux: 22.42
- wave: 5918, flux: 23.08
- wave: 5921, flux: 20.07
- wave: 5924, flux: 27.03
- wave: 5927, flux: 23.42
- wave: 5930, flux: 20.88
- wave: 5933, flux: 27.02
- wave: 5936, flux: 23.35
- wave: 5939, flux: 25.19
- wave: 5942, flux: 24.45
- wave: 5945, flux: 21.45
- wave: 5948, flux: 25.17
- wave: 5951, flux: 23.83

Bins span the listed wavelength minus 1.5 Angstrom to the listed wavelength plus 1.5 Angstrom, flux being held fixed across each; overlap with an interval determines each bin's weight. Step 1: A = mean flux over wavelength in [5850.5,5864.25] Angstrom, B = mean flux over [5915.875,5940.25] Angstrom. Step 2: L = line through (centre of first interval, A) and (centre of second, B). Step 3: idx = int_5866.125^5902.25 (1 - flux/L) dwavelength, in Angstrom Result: 2.6 Angstrom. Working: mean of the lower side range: 25.8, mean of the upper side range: 23.7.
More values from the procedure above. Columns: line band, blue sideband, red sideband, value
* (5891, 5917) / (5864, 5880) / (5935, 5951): 2.7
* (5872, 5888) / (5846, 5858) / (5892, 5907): -1.1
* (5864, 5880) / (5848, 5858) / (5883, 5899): -3.0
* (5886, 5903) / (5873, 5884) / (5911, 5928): 3.8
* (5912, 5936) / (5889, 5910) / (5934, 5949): -0.4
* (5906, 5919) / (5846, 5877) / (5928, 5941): 0.3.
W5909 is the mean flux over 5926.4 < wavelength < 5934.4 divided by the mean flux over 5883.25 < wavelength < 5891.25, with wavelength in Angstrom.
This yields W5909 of 1.28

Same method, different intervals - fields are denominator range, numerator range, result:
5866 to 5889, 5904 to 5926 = 0.96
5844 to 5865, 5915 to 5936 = 0.90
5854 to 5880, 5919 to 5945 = 0.90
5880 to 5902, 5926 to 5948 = 1.15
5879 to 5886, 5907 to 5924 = 1.04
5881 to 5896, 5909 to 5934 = 1.22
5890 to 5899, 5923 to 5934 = 1.26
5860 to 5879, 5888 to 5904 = 0.77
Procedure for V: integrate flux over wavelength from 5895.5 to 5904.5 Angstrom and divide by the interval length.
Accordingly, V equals 23.6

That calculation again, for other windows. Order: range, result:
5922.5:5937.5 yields 24.3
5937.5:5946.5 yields 23.7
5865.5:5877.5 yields 28.2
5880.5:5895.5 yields 19.6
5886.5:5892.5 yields 17.4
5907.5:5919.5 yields 24.6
